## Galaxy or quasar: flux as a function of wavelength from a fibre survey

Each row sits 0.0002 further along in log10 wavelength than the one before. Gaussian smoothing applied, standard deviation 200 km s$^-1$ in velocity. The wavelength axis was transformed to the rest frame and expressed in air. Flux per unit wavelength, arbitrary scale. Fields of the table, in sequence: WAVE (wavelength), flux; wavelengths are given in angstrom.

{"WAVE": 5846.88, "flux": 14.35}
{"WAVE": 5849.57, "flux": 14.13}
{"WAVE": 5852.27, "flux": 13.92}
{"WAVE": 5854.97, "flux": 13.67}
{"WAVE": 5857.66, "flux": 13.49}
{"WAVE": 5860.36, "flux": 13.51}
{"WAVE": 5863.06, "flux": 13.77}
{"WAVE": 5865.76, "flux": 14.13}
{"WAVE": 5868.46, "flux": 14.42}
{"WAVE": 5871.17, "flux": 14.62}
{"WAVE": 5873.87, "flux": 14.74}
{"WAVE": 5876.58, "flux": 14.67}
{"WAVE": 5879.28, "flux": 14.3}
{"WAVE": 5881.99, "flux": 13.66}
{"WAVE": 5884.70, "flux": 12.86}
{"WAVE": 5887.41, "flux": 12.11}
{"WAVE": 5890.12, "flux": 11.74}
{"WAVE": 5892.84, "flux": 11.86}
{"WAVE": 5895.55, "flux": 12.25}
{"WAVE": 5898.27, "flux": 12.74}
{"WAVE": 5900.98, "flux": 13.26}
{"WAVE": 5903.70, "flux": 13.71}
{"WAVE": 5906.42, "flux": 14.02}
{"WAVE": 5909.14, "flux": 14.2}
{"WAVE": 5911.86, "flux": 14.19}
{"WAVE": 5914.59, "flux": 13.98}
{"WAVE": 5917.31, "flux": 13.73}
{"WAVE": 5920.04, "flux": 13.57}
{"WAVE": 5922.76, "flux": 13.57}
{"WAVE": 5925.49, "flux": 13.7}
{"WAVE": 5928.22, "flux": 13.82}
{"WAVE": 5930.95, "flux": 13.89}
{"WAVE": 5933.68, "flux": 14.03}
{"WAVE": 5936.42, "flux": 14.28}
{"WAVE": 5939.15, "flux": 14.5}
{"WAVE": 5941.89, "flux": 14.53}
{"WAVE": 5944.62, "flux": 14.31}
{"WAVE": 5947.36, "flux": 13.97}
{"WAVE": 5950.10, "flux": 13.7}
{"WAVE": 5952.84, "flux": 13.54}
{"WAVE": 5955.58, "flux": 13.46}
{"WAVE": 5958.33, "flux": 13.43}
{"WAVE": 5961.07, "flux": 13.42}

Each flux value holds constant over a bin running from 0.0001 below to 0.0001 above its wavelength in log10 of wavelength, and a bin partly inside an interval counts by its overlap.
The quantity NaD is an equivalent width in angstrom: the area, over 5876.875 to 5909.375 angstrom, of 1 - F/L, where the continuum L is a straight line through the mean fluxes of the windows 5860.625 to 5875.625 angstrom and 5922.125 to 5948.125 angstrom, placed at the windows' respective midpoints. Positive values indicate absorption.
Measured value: 2.59 angstrom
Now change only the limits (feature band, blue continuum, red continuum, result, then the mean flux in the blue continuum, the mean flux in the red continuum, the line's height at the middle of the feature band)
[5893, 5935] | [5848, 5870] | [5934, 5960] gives 1.0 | 13.9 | 14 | 13.9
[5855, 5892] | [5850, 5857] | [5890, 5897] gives -2.2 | 13.8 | 12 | 12.9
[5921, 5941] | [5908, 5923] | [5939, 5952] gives 0.1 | 13.9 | 14.1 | 14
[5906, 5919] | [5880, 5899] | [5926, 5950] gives -0.7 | 12.5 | 14.1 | 13.3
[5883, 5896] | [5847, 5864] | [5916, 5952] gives 1.6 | 13.8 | 14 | 13.9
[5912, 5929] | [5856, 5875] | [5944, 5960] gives 0.1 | 14.1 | 13.7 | 13.8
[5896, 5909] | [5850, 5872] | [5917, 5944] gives 0.5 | 13.9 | 14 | 14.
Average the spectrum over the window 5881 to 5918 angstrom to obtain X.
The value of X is 13.2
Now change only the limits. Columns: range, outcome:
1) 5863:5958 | 13.7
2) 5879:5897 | 12.6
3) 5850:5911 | 13.5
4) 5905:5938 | 13.9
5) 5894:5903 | 12.8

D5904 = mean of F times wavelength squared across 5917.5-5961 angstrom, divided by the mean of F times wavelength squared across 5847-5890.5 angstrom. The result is 1.0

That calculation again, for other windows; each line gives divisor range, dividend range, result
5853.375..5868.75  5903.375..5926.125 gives 1.02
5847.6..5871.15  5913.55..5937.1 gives 1.02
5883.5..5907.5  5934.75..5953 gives 1.13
